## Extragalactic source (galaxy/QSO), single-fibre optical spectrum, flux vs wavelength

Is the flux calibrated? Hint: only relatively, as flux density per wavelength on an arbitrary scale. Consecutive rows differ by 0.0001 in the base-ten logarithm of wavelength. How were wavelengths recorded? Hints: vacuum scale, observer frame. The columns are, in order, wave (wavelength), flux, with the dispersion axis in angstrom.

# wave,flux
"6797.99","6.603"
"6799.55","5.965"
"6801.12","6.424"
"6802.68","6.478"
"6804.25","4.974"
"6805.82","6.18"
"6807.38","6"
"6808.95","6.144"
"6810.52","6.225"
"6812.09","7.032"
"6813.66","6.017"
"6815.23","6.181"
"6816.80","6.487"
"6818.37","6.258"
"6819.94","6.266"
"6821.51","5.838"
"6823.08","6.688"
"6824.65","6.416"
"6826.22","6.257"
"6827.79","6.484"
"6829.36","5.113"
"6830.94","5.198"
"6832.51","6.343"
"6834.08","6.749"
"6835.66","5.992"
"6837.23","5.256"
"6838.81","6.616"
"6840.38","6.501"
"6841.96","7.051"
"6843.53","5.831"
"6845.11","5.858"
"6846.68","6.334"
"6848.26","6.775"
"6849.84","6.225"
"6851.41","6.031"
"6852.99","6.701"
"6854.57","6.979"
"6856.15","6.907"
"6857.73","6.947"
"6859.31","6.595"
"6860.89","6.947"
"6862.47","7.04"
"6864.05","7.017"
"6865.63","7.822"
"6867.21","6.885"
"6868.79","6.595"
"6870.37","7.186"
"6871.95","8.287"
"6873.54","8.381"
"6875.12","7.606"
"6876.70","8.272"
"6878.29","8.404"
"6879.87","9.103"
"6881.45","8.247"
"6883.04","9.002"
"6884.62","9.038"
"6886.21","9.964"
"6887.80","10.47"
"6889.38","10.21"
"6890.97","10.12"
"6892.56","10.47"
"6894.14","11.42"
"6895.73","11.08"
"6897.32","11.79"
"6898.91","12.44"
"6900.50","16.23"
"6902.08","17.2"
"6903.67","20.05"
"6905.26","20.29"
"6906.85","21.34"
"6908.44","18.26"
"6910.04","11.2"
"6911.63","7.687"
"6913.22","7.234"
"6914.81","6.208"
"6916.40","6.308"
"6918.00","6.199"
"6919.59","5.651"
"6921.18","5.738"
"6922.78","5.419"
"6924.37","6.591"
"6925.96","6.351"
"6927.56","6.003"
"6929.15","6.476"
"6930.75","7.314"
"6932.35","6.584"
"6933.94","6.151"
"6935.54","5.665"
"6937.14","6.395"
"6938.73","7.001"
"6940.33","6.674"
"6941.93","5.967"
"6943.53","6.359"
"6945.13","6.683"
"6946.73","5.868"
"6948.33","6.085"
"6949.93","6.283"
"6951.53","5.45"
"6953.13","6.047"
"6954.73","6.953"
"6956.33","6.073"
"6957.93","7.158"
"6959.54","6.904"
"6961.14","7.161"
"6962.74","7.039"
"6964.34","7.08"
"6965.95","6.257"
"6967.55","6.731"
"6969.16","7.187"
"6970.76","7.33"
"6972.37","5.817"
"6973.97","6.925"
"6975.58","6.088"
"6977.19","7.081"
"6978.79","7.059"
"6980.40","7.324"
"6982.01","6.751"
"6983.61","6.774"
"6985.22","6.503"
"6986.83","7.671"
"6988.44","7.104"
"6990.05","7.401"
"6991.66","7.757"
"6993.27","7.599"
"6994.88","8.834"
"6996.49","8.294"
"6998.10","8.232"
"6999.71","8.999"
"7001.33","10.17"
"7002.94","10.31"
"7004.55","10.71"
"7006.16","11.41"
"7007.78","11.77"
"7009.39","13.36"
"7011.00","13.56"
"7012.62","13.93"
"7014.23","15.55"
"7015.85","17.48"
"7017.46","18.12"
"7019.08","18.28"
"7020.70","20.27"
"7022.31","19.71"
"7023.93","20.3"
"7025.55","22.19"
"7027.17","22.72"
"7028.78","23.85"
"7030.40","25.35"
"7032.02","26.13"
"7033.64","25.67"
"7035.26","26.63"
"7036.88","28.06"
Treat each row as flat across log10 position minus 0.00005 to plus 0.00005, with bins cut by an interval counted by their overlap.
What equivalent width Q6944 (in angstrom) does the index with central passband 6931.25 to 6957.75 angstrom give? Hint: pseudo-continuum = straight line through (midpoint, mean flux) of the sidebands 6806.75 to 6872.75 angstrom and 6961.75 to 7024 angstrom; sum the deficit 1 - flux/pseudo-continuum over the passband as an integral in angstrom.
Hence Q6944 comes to 7.9 angstrom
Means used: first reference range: 6.48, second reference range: 10.1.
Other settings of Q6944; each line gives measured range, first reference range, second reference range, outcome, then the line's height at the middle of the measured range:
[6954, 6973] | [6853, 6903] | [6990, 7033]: 9.00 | 13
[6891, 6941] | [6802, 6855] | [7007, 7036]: 8.98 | 12.3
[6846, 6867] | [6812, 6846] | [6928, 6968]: -1.82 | 6.26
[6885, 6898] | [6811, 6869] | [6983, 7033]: -2.79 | 8.74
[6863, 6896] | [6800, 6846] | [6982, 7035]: -0.42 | 8.64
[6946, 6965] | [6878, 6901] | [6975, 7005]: 4.94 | 8.8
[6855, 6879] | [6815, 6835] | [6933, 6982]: -4.13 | 6.3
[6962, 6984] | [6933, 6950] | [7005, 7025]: 7.63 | 10.5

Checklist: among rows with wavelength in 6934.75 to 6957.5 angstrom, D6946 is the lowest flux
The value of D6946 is 5.45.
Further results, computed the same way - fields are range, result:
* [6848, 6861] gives 6.031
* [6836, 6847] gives 5.256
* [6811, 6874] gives 5.113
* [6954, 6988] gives 5.817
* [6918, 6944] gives 5.419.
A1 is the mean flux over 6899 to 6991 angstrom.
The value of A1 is 7.98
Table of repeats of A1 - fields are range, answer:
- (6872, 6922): 10.8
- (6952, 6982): 6.77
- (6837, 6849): 6.32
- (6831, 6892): 7.42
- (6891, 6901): 12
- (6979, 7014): 9.33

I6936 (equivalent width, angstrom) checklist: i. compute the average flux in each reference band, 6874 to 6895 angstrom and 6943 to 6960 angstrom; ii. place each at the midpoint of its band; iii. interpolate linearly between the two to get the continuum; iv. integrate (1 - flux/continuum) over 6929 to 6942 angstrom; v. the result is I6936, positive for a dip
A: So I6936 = 1.0 angstrom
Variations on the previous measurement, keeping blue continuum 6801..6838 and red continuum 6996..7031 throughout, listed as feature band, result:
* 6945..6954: 4.7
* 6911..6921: 4.0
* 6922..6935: 5.8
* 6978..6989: 5.6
